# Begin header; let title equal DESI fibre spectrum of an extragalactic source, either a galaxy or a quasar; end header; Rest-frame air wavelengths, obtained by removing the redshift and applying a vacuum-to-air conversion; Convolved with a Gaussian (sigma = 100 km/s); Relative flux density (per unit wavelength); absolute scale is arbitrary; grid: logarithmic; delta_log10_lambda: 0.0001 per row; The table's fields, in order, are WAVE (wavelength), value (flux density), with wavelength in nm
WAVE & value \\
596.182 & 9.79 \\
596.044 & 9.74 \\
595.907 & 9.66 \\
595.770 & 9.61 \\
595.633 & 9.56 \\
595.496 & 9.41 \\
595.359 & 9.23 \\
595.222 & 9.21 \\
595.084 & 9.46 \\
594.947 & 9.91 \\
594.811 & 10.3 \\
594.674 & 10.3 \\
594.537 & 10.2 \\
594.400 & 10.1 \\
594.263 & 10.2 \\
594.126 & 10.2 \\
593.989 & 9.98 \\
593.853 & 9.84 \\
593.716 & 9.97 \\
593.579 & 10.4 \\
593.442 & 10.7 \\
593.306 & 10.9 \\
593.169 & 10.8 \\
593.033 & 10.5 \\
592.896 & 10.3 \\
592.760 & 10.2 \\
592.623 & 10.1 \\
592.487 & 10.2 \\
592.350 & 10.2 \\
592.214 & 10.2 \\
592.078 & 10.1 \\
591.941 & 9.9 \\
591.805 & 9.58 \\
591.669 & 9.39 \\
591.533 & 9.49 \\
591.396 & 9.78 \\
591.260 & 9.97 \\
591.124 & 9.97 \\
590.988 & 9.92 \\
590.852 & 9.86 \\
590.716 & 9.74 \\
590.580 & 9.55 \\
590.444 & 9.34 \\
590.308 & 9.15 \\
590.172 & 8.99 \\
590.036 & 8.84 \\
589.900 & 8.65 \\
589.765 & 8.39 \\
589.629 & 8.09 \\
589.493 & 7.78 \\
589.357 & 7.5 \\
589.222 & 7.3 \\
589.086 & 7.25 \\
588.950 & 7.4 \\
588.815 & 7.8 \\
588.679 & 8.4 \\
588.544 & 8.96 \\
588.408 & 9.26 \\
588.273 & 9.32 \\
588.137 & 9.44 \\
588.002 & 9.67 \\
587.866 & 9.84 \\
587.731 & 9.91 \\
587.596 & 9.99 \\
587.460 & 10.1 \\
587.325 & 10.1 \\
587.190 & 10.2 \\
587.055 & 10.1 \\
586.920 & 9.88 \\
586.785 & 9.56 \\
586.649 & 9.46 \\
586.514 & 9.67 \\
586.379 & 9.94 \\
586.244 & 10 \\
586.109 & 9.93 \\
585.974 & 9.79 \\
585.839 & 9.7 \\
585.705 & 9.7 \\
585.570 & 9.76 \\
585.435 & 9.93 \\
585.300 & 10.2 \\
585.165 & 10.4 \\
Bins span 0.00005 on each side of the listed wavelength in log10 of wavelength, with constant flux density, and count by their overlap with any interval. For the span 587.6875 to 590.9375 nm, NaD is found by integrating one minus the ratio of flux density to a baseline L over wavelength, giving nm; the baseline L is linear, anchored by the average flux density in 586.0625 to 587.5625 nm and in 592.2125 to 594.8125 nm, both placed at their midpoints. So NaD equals 0.41 nm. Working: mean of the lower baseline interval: 9.9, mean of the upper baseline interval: 10.3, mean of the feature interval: 8.77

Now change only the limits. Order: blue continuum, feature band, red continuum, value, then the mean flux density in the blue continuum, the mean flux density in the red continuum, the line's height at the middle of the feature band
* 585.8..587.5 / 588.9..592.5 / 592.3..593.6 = 0.393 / 9.88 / 10.4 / 10.2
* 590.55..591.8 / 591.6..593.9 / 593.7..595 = -0.063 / 9.74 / 10.1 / 9.92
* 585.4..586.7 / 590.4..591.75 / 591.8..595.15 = 0.048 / 9.79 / 10.2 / 10.1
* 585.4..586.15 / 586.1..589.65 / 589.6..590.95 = 0.129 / 9.8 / 9.11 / 9.48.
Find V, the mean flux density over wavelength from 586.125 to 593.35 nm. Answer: 9.45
